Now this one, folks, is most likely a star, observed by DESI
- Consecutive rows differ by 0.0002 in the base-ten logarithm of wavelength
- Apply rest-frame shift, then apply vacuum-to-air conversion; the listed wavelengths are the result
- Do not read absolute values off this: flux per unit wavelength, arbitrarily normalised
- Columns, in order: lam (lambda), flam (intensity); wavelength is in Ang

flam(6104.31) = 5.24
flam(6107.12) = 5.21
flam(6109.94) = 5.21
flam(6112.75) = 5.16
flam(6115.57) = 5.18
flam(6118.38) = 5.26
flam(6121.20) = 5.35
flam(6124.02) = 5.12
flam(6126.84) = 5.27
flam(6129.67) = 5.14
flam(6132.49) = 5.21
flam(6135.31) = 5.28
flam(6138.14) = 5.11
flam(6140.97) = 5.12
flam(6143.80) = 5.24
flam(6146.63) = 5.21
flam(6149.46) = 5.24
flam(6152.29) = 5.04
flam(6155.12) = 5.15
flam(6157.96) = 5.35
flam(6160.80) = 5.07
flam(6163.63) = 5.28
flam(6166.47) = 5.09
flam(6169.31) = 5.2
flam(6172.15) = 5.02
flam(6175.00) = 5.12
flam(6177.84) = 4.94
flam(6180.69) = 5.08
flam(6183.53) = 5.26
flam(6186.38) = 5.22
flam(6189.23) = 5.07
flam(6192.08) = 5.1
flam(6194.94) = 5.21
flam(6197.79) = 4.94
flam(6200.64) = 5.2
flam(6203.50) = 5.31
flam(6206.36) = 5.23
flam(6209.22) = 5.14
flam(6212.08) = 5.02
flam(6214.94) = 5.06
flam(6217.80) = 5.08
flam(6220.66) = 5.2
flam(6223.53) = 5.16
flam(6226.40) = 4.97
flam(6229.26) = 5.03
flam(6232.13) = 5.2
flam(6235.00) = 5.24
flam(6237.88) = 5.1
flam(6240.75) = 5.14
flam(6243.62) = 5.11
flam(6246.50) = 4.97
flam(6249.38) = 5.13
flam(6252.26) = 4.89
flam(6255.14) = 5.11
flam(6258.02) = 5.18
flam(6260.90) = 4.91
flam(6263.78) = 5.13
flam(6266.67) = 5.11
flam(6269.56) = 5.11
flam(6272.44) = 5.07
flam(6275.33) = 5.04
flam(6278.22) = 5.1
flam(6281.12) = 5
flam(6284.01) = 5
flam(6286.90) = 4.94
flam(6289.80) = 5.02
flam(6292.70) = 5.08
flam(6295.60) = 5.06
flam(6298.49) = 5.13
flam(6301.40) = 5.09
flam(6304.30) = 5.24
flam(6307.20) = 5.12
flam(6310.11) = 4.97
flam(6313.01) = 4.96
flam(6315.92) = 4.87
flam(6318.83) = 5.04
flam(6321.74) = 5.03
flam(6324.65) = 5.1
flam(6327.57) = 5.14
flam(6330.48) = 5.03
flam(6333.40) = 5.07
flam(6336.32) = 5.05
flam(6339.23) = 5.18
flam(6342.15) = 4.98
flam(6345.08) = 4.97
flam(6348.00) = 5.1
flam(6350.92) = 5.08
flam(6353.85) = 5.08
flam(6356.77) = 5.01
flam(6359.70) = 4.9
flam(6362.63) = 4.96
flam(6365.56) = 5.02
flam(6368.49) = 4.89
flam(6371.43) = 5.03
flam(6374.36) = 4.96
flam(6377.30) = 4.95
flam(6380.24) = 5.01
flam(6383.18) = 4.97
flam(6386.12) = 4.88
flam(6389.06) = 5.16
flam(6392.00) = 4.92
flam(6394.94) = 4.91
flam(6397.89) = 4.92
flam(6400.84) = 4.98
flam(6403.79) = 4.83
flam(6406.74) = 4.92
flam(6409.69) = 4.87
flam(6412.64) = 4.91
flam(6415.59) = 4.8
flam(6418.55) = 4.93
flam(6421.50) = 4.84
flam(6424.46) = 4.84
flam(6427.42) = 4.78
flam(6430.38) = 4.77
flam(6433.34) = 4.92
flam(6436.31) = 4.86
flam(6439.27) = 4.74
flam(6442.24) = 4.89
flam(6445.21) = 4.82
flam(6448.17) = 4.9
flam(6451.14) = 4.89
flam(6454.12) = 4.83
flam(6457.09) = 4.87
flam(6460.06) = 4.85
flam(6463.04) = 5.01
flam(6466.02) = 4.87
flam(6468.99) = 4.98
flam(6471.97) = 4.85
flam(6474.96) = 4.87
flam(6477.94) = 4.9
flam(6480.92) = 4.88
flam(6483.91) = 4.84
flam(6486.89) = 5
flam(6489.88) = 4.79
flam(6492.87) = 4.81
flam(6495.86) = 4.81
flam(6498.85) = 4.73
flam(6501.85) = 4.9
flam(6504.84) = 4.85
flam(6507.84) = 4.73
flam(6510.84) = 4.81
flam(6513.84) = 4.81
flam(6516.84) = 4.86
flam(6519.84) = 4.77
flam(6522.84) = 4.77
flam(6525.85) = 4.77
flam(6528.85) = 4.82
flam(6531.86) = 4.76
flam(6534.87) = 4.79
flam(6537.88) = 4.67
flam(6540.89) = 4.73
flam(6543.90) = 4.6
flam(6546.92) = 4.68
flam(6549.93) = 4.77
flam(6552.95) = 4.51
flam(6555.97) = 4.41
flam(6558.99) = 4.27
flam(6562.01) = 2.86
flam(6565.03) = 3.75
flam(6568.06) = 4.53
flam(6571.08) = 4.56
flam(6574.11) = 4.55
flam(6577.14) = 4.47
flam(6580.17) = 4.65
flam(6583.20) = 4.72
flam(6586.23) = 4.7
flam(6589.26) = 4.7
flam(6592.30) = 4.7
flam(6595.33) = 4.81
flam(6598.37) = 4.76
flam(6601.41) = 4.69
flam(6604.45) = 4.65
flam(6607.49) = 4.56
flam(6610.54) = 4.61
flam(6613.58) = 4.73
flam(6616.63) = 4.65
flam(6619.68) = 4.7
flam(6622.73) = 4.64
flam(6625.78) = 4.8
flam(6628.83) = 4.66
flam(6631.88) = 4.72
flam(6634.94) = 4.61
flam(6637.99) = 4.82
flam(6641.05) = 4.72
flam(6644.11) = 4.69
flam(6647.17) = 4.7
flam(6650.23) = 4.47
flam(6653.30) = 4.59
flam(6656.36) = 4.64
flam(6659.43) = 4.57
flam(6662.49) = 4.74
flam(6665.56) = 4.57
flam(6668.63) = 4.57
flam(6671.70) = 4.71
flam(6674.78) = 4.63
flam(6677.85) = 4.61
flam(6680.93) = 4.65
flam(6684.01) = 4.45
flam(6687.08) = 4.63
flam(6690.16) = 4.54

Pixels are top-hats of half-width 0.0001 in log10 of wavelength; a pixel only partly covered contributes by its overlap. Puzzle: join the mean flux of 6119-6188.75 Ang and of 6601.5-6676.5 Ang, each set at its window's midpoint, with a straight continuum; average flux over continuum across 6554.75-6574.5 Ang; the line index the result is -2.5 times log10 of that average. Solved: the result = 0.16 mag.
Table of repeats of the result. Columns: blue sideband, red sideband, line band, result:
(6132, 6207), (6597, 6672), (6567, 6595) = 0.020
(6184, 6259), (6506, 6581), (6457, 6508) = -0.047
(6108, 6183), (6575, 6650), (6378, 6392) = -0.016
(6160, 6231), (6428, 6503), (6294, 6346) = -0.012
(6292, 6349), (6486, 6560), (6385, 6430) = 0.005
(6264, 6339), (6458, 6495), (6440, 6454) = 0.012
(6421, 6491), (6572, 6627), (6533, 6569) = 0.085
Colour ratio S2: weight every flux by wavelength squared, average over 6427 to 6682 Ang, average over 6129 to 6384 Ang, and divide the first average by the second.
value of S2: 1.01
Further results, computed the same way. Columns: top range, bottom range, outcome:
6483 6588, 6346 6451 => 0.98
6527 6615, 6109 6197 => 1.00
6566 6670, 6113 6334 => 1.03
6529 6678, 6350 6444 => 1.00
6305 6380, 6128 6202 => 1.03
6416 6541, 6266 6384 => 1.01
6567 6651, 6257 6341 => 1.02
